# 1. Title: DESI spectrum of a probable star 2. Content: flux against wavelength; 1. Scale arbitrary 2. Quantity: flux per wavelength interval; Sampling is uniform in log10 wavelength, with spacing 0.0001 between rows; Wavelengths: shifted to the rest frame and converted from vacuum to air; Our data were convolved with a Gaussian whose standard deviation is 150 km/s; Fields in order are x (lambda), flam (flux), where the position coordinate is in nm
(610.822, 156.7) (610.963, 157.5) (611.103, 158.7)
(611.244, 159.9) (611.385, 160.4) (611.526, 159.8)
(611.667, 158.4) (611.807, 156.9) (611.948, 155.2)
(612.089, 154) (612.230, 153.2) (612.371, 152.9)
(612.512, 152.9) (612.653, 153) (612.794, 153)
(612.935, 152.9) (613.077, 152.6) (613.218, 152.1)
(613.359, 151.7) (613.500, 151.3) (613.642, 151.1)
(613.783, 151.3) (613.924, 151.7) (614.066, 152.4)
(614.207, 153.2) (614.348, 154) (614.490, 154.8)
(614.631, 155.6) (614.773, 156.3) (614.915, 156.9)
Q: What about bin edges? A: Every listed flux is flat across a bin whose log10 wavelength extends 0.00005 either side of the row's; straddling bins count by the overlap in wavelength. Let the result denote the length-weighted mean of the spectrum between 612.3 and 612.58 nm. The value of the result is 153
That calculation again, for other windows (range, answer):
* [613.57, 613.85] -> 151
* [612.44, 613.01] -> 153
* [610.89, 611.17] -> 158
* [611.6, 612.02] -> 157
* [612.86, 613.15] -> 152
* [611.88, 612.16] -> 155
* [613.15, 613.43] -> 152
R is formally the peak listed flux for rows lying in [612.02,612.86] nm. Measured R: 154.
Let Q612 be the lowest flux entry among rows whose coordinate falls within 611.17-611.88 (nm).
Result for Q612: 156.9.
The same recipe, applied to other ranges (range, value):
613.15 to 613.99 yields 151.1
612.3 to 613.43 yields 151.7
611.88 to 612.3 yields 153.2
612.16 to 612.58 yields 152.9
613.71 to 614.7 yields 151.3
